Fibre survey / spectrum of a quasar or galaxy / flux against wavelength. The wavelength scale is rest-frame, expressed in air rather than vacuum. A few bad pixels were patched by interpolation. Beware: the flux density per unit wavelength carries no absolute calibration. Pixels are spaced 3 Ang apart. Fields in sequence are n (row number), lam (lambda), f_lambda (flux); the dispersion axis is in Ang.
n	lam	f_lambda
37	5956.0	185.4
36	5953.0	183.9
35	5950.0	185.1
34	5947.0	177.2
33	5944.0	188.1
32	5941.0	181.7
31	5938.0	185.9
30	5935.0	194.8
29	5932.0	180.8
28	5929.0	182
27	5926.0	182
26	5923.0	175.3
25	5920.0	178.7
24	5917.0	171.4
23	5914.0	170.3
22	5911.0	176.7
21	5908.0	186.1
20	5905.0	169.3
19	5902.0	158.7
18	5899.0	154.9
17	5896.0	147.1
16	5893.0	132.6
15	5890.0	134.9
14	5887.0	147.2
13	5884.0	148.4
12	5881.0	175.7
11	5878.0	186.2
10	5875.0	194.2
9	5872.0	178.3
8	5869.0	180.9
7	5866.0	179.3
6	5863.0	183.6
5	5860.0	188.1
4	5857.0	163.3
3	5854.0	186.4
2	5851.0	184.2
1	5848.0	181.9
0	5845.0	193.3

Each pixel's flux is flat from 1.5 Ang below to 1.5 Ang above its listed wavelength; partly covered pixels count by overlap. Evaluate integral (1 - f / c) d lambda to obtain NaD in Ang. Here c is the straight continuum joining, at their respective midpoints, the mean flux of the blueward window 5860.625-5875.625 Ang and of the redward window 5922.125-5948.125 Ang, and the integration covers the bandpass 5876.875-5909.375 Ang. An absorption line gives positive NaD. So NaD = 4.5 Ang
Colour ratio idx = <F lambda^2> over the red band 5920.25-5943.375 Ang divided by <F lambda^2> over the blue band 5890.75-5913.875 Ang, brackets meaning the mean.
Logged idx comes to 1.15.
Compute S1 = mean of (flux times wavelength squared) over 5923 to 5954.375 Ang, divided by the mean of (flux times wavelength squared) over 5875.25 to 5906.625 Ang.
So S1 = 1.2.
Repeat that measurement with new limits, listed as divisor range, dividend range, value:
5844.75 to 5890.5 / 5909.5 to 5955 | 1.05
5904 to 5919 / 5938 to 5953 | 1.06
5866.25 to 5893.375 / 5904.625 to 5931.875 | 1.08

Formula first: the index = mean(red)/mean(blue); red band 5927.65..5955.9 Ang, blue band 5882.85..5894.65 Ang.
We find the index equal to 1.3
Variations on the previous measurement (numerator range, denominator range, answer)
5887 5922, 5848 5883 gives 0.89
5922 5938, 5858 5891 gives 1.06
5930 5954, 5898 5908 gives 1.12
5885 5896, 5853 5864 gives 0.78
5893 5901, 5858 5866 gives 0.81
